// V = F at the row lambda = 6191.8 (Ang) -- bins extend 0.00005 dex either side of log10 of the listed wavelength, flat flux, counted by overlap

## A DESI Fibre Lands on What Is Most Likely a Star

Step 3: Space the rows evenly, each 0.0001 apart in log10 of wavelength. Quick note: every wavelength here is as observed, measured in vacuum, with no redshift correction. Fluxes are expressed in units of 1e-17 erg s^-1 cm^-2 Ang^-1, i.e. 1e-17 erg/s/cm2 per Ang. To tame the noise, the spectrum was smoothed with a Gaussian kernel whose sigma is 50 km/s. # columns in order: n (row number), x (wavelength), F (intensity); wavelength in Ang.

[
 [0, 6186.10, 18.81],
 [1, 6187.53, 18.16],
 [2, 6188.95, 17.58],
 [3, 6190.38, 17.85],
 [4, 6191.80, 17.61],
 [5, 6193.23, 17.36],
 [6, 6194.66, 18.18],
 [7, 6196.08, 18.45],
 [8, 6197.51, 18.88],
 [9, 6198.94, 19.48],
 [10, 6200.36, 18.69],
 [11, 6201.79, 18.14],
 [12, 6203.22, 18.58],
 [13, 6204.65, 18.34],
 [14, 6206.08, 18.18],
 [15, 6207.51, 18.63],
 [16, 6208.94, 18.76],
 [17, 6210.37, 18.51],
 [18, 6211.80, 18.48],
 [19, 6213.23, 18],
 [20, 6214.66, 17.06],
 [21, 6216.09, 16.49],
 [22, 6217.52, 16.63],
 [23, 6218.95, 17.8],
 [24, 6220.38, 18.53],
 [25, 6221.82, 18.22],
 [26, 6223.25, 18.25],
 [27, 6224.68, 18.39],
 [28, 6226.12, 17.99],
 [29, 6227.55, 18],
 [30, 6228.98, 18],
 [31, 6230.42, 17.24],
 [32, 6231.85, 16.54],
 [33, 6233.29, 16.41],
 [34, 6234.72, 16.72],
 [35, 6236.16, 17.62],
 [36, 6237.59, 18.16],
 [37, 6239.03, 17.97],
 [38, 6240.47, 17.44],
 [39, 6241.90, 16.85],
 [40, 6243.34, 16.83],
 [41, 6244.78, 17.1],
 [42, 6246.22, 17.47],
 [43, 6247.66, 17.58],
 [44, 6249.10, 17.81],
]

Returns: 17.61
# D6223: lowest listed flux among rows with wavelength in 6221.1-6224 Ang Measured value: 18.22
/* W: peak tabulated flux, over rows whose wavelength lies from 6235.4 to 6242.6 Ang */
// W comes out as 18.16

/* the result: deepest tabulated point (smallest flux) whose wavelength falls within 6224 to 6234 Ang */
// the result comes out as 16.41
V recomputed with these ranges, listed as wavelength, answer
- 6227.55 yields 18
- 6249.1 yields 17.81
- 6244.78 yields 17.1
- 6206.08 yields 18.18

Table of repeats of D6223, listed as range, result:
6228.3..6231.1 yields 17.24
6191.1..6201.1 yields 17.36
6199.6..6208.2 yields 18.14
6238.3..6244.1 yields 16.83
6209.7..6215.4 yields 17.06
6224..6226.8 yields 17.99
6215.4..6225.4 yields 16.49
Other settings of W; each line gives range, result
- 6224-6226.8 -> 18.39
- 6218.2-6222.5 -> 18.53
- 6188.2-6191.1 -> 17.85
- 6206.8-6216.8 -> 18.76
